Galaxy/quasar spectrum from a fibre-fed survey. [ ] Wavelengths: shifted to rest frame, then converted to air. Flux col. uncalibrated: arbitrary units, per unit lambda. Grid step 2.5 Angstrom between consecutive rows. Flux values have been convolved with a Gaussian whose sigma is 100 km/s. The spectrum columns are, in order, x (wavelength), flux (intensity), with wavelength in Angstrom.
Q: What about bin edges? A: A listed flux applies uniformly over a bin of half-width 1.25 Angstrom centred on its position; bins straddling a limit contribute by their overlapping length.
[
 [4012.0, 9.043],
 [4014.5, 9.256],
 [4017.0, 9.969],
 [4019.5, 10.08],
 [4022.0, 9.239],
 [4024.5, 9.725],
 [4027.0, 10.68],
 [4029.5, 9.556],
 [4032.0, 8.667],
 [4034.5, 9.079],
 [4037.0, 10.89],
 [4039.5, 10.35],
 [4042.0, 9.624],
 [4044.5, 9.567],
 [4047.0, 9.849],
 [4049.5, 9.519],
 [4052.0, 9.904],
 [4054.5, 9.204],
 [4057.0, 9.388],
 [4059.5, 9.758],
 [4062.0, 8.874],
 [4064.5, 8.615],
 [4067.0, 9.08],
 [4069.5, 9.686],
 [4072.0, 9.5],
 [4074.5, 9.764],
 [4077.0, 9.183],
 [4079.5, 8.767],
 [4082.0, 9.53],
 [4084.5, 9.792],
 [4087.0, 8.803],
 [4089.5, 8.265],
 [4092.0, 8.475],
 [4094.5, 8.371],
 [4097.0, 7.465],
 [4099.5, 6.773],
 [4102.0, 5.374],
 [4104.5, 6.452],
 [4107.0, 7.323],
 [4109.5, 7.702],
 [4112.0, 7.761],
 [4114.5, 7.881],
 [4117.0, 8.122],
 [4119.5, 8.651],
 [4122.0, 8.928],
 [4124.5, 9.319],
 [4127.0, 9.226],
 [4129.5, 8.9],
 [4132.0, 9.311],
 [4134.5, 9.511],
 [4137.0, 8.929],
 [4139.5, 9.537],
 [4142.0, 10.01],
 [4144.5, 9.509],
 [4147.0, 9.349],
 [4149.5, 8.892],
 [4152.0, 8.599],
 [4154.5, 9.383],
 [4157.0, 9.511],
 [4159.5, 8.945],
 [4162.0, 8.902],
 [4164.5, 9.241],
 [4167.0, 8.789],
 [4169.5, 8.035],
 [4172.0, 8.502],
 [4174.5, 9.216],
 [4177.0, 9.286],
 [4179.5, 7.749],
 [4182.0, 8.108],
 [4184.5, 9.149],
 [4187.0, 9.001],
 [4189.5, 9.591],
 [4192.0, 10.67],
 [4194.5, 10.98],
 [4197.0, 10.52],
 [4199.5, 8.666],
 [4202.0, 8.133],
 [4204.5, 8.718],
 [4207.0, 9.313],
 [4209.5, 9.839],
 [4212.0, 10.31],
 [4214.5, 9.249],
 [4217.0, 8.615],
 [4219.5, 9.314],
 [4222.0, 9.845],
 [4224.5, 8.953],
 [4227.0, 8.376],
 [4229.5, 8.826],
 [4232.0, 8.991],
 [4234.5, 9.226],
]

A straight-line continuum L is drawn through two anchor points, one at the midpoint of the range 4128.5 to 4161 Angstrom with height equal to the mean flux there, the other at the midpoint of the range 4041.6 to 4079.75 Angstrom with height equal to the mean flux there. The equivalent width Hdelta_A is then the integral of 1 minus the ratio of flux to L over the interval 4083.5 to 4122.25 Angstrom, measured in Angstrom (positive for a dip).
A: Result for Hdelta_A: 6.2 Angstrom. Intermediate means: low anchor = 9.4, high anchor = 9.26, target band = 7.84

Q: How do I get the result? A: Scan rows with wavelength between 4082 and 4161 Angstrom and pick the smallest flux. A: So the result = 5.374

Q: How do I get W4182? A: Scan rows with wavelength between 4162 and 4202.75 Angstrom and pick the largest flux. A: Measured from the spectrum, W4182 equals 10.98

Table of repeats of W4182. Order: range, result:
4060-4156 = 10.01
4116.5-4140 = 9.537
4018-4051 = 10.89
